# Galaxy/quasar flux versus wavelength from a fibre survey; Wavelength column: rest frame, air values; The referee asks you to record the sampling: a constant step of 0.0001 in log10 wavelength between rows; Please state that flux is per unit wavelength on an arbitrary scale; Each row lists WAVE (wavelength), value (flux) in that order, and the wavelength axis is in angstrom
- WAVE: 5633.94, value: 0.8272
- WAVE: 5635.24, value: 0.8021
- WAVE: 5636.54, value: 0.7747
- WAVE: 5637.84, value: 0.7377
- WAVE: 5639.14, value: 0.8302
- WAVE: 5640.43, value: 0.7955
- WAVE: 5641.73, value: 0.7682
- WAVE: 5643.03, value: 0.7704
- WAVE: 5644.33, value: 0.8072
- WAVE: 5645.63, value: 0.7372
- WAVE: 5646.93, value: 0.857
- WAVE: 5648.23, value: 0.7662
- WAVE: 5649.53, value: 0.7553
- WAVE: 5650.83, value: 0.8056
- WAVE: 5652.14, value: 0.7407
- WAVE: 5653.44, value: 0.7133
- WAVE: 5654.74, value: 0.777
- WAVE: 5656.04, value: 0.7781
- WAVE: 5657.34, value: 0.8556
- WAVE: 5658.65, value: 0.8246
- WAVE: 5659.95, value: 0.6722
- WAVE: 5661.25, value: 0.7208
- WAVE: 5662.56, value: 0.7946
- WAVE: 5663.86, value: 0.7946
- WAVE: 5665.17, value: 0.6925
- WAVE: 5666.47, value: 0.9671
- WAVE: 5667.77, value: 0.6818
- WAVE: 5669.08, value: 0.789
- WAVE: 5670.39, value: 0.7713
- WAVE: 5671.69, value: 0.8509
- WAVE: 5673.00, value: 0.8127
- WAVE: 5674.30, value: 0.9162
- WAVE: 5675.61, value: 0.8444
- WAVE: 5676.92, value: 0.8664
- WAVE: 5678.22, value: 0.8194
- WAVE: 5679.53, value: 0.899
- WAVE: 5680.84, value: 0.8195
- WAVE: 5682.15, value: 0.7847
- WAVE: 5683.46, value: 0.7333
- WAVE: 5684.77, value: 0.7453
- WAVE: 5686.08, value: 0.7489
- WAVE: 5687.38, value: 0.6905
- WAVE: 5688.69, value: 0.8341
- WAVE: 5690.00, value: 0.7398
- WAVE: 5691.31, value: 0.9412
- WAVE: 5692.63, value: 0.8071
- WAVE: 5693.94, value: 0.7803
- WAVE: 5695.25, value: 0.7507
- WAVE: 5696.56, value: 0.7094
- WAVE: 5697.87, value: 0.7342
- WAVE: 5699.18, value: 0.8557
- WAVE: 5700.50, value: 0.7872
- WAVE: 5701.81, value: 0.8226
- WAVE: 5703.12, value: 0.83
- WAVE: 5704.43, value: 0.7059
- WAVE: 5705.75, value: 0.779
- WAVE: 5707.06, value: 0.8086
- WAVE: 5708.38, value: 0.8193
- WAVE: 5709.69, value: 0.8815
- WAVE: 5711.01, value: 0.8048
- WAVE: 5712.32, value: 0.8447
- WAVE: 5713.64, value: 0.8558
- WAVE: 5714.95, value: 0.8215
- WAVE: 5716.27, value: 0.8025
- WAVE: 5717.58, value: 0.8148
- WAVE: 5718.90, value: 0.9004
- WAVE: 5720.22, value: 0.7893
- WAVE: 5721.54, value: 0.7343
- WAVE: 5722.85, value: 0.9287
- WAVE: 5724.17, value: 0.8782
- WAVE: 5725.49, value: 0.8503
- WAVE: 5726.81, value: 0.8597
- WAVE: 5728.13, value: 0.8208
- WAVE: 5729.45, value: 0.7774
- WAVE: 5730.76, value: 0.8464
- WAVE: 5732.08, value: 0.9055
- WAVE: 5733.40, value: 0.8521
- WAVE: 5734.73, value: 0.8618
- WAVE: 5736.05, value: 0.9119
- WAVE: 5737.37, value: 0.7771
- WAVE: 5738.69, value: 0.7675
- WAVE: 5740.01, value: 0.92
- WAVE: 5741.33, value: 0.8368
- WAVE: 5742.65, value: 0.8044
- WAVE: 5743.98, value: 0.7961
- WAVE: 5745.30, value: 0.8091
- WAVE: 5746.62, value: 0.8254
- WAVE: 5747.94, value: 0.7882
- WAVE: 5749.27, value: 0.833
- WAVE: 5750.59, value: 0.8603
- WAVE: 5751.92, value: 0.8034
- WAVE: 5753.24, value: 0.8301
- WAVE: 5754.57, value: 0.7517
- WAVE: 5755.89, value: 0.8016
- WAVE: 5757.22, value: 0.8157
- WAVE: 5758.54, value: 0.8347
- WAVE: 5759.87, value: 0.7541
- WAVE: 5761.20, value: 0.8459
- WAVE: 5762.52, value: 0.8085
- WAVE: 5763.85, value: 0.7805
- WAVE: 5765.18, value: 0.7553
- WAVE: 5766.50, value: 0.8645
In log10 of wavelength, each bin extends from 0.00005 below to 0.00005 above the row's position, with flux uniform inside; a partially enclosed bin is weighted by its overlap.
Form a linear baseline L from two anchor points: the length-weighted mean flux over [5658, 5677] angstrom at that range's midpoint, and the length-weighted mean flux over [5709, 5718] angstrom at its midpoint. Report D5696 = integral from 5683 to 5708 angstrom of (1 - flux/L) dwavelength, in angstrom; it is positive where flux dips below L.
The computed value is 1.2 angstrom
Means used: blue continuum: 0.798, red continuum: 0.833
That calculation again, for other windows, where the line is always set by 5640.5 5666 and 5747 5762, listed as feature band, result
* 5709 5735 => -1.4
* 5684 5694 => 0.0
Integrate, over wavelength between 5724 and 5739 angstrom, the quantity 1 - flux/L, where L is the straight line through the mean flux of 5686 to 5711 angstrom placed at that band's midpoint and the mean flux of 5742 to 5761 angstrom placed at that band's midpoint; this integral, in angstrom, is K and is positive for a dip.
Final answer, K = -0.8 angstrom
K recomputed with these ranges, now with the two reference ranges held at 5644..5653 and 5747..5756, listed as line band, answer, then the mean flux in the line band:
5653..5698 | -0.3 angstrom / 0.791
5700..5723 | -0.5 angstrom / 0.816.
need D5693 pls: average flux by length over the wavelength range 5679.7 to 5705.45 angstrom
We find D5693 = 0.782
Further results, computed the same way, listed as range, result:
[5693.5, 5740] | 0.821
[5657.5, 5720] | 0.802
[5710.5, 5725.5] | 0.835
